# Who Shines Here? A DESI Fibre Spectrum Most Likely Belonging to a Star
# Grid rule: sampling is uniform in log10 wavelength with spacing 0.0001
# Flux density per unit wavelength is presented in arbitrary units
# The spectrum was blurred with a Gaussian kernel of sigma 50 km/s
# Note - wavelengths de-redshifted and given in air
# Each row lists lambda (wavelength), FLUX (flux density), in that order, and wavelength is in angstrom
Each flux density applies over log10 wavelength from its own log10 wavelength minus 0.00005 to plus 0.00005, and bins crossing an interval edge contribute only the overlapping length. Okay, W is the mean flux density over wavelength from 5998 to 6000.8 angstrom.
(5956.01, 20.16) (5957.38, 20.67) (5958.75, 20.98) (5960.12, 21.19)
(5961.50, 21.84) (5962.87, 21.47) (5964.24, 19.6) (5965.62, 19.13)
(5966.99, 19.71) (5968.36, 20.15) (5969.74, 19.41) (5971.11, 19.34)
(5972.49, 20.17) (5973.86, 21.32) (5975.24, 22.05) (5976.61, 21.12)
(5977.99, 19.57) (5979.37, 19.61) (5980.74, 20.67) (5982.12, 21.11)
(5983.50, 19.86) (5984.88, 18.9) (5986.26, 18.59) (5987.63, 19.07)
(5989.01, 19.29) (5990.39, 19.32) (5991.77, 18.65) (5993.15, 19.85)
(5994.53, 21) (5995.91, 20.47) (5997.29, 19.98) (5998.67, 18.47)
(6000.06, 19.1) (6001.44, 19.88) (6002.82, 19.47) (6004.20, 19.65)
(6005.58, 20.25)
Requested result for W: 18.8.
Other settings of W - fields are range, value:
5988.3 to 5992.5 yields 19.1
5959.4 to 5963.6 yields 21.5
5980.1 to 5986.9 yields 19.8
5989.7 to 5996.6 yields 19.9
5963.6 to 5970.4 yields 19.6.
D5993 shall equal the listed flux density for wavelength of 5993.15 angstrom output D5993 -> 19.85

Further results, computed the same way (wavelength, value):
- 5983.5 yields 19.86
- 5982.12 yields 21.11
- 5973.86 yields 21.32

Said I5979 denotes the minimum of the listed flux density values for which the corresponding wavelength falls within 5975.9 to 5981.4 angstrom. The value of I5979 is 19.57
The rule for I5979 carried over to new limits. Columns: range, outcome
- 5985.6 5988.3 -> 18.59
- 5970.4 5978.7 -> 19.34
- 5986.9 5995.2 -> 18.65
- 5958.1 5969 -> 19.13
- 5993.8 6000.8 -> 18.47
